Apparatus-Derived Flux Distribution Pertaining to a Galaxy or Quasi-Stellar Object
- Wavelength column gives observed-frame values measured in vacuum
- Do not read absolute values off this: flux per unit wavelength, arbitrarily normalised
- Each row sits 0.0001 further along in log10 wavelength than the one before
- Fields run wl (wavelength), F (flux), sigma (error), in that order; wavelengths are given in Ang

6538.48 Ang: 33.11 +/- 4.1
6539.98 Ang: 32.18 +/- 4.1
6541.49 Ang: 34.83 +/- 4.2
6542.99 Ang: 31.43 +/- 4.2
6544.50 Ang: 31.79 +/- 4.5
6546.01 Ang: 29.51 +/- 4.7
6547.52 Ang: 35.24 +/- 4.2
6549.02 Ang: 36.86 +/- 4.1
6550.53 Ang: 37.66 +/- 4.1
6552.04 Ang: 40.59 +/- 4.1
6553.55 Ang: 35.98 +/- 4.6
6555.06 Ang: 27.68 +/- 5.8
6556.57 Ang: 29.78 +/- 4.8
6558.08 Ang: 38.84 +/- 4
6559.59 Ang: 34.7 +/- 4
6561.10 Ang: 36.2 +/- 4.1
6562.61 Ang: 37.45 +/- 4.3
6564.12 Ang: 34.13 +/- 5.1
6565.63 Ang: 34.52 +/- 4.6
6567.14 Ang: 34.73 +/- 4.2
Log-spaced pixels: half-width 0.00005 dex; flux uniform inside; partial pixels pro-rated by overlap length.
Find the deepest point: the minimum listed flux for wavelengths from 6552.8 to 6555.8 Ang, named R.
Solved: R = 27.68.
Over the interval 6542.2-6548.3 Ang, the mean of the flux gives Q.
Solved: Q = 32.1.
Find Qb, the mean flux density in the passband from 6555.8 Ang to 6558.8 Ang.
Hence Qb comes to 34.2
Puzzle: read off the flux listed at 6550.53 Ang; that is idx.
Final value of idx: 37.66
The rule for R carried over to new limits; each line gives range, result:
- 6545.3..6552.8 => 29.51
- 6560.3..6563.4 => 36.2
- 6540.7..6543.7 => 31.43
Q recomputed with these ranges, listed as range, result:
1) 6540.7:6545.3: 32.6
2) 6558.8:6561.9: 35.5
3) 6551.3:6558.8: 34.5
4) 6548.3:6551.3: 37.2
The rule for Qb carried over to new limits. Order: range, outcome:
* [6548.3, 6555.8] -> 35.7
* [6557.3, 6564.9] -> 36.3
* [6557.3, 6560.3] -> 36.7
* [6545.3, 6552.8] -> 36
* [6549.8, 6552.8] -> 39.1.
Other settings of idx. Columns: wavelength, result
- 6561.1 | 36.2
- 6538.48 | 33.11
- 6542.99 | 31.43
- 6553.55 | 35.98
